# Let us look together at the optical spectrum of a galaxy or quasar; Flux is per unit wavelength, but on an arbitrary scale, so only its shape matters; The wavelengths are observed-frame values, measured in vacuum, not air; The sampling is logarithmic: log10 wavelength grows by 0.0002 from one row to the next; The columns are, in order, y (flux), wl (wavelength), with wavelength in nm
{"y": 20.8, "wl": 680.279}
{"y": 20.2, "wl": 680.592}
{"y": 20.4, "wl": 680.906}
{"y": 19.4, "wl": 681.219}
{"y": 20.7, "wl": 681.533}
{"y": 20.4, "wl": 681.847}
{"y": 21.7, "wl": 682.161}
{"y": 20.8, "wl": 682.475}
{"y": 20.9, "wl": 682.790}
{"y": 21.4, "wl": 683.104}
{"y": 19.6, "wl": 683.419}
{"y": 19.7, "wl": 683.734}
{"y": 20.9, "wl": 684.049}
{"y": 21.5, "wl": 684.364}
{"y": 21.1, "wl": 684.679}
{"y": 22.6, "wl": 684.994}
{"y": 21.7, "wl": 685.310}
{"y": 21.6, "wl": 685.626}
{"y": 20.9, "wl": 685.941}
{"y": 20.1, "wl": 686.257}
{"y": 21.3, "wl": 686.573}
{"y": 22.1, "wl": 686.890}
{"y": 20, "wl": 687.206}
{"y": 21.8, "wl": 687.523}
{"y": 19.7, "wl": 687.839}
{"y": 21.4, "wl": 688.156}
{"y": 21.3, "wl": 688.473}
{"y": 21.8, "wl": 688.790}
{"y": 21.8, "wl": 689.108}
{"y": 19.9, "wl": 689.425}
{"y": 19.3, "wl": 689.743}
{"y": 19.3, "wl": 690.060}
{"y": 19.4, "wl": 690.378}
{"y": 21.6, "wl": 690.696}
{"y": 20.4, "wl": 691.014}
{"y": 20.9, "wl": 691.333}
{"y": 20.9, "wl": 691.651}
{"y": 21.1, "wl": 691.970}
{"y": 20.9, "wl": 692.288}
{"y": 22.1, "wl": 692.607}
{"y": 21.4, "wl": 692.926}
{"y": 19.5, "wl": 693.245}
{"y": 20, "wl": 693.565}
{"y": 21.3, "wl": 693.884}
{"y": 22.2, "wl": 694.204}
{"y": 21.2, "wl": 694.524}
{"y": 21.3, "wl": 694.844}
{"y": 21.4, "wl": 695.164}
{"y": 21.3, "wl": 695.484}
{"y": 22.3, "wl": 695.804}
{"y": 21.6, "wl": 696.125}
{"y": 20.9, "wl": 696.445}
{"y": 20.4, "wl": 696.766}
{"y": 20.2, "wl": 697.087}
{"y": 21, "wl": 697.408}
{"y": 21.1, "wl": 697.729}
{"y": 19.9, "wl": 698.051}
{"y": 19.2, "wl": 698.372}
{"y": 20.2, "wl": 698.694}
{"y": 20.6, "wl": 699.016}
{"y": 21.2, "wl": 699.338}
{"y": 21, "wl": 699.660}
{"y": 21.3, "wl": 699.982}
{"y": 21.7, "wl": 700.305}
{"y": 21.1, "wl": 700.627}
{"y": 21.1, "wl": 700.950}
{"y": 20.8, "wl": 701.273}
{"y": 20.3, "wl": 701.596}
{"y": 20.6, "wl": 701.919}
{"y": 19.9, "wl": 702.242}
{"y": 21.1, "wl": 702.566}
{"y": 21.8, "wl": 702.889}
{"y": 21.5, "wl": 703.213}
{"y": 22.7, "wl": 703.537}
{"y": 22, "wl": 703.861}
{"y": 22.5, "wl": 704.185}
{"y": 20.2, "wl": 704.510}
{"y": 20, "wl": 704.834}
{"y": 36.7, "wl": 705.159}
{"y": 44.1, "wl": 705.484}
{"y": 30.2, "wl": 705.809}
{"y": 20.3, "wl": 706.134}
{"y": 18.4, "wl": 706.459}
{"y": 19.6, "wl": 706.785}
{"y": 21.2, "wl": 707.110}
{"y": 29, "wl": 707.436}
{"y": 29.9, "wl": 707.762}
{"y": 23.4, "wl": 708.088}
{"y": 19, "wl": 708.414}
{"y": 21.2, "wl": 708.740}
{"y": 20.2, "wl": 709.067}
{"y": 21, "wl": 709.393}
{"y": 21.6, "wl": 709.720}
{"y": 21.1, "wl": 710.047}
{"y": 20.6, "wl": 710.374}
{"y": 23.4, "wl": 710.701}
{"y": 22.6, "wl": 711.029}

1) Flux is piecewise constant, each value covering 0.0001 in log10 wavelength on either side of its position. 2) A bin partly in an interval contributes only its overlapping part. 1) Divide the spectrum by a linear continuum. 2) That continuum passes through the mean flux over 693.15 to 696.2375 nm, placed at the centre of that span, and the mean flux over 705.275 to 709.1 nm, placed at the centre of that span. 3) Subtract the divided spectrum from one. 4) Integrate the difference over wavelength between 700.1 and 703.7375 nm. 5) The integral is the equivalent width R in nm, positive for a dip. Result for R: 0.350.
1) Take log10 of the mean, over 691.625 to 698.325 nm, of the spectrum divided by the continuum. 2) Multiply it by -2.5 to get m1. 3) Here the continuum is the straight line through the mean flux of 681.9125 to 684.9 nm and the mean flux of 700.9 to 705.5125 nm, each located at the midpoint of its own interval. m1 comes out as 0.060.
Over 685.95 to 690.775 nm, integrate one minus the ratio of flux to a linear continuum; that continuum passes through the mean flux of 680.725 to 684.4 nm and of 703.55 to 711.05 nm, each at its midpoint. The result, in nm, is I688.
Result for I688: 0.142 nm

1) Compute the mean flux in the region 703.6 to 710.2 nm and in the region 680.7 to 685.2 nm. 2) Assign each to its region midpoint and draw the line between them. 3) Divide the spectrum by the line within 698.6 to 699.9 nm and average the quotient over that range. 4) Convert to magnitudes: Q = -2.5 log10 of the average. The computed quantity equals 0.11 mag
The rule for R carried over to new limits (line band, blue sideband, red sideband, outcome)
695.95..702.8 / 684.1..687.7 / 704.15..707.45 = 0.99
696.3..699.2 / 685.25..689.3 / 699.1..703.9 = 0.11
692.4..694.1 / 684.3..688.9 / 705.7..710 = 0.06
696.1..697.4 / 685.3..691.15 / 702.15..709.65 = 0.09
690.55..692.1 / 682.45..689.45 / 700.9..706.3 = 0.07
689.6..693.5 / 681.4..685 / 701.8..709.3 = 0.25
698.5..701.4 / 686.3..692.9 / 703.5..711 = 0.21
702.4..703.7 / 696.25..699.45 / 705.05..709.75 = 0.07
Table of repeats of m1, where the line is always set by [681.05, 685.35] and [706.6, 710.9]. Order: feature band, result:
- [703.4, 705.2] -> -0.05 mag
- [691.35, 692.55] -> 0.02 mag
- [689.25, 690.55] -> 0.09 mag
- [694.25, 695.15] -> 0.01 mag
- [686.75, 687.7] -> -0.01 mag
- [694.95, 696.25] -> 0.00 mag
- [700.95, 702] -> 0.07 mag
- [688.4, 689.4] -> -0.01 mag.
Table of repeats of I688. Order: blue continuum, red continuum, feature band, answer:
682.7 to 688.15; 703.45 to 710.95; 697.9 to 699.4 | 0.17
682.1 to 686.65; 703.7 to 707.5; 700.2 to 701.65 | 0.20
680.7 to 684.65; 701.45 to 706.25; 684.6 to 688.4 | 0.02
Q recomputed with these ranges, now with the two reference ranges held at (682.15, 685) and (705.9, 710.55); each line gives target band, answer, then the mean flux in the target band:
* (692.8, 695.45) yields 0.02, 21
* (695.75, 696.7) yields 0.00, 21.4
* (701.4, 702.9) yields 0.06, 20.6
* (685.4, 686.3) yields 0.00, 21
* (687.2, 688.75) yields 0.01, 21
